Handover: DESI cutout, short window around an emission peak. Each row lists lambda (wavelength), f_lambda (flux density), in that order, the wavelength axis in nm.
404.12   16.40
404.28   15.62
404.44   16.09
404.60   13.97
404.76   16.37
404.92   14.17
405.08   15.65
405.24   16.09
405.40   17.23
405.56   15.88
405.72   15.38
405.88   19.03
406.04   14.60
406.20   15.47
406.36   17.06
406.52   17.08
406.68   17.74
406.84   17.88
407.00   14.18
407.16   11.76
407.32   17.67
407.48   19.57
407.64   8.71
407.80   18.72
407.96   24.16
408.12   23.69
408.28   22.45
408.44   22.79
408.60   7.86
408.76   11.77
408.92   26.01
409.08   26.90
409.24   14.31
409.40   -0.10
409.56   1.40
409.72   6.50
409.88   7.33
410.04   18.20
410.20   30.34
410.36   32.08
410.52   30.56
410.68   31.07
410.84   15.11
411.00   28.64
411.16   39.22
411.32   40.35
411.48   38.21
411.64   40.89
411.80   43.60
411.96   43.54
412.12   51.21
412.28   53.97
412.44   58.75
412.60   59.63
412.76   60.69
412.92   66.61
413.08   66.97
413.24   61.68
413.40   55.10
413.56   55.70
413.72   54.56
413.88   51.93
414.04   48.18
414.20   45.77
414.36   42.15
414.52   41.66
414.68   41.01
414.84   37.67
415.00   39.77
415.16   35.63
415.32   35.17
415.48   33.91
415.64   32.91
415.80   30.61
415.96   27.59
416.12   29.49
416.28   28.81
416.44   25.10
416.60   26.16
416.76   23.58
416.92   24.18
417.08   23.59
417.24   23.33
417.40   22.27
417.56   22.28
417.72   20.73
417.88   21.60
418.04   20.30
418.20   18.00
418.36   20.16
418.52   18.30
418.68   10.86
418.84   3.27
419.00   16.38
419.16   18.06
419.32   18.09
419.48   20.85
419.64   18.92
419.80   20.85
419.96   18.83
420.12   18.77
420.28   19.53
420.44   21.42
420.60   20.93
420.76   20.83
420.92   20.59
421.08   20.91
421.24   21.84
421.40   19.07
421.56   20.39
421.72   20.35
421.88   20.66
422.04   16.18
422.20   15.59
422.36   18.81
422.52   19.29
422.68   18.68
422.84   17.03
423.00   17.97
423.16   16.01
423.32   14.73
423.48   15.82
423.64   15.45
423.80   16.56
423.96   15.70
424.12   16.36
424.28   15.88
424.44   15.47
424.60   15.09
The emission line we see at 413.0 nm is Lyman alpha 1216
